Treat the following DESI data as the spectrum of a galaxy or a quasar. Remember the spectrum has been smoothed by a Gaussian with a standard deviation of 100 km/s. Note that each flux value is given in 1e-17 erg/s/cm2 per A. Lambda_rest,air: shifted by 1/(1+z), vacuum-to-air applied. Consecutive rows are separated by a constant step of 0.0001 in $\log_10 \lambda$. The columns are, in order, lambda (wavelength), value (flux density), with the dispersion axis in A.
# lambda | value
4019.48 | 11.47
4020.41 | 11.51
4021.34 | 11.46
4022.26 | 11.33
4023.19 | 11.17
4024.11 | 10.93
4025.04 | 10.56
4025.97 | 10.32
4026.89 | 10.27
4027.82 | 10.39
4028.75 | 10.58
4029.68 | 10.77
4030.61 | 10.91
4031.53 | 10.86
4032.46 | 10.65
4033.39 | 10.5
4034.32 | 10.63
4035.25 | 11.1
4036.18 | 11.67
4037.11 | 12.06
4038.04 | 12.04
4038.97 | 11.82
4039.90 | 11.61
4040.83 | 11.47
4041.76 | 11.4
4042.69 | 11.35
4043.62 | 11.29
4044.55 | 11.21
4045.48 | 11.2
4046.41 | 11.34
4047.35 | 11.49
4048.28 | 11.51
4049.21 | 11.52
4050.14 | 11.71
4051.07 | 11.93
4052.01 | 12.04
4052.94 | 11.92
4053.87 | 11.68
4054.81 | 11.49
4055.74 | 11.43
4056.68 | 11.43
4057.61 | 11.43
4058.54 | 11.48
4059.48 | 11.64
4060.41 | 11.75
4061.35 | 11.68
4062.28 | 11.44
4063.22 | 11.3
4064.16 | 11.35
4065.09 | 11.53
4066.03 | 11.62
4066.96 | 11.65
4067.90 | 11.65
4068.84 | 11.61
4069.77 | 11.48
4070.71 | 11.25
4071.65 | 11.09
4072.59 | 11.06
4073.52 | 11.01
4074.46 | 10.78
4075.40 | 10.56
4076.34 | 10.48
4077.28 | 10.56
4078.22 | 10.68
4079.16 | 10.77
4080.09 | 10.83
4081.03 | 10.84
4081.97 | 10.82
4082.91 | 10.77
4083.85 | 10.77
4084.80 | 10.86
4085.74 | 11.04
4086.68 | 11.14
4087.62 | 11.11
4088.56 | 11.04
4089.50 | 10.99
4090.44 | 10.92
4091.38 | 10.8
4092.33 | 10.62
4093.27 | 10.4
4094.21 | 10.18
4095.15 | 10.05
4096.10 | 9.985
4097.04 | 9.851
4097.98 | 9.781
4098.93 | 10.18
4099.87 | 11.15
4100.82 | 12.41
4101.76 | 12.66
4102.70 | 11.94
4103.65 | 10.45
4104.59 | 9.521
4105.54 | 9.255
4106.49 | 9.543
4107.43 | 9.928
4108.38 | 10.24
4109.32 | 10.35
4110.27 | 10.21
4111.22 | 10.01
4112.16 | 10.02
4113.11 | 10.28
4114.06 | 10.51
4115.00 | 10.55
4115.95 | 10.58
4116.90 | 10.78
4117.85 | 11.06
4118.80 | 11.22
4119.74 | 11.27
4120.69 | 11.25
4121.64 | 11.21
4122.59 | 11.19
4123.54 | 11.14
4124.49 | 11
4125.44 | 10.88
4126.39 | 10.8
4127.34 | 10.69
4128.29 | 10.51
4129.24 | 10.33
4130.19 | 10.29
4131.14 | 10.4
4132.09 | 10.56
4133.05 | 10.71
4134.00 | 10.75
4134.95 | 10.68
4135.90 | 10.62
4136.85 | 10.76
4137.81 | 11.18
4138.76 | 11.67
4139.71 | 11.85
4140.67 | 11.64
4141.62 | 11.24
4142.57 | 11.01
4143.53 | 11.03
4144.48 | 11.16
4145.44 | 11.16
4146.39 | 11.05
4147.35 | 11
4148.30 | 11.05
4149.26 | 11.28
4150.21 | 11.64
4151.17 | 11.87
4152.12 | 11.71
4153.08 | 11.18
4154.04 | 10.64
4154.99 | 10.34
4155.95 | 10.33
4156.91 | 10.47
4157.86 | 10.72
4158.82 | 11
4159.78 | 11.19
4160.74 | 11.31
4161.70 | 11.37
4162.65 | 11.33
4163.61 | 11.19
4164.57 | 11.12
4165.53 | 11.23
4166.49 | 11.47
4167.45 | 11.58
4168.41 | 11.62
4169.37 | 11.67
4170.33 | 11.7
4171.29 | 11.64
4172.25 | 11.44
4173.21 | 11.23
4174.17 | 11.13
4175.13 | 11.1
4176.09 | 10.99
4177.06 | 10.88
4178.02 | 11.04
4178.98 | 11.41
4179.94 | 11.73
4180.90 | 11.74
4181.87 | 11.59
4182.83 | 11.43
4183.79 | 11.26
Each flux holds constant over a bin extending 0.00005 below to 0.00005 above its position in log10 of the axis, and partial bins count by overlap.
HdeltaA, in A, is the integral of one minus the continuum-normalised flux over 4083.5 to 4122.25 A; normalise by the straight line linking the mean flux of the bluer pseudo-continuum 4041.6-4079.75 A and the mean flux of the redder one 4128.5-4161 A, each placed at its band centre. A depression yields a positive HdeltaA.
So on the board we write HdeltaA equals 1.9 A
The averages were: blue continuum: 11.4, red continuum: 11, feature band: 10.6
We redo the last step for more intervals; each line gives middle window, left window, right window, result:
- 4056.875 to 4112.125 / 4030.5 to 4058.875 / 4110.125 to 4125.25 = 1.09 A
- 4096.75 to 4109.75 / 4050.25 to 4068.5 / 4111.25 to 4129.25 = 0.59 A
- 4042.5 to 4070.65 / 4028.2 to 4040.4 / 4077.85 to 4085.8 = -1.38 A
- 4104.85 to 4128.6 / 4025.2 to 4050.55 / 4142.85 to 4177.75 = 1.29 A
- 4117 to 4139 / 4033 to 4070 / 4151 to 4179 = 0.83 A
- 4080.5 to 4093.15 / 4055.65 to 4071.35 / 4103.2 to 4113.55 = -0.21 A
